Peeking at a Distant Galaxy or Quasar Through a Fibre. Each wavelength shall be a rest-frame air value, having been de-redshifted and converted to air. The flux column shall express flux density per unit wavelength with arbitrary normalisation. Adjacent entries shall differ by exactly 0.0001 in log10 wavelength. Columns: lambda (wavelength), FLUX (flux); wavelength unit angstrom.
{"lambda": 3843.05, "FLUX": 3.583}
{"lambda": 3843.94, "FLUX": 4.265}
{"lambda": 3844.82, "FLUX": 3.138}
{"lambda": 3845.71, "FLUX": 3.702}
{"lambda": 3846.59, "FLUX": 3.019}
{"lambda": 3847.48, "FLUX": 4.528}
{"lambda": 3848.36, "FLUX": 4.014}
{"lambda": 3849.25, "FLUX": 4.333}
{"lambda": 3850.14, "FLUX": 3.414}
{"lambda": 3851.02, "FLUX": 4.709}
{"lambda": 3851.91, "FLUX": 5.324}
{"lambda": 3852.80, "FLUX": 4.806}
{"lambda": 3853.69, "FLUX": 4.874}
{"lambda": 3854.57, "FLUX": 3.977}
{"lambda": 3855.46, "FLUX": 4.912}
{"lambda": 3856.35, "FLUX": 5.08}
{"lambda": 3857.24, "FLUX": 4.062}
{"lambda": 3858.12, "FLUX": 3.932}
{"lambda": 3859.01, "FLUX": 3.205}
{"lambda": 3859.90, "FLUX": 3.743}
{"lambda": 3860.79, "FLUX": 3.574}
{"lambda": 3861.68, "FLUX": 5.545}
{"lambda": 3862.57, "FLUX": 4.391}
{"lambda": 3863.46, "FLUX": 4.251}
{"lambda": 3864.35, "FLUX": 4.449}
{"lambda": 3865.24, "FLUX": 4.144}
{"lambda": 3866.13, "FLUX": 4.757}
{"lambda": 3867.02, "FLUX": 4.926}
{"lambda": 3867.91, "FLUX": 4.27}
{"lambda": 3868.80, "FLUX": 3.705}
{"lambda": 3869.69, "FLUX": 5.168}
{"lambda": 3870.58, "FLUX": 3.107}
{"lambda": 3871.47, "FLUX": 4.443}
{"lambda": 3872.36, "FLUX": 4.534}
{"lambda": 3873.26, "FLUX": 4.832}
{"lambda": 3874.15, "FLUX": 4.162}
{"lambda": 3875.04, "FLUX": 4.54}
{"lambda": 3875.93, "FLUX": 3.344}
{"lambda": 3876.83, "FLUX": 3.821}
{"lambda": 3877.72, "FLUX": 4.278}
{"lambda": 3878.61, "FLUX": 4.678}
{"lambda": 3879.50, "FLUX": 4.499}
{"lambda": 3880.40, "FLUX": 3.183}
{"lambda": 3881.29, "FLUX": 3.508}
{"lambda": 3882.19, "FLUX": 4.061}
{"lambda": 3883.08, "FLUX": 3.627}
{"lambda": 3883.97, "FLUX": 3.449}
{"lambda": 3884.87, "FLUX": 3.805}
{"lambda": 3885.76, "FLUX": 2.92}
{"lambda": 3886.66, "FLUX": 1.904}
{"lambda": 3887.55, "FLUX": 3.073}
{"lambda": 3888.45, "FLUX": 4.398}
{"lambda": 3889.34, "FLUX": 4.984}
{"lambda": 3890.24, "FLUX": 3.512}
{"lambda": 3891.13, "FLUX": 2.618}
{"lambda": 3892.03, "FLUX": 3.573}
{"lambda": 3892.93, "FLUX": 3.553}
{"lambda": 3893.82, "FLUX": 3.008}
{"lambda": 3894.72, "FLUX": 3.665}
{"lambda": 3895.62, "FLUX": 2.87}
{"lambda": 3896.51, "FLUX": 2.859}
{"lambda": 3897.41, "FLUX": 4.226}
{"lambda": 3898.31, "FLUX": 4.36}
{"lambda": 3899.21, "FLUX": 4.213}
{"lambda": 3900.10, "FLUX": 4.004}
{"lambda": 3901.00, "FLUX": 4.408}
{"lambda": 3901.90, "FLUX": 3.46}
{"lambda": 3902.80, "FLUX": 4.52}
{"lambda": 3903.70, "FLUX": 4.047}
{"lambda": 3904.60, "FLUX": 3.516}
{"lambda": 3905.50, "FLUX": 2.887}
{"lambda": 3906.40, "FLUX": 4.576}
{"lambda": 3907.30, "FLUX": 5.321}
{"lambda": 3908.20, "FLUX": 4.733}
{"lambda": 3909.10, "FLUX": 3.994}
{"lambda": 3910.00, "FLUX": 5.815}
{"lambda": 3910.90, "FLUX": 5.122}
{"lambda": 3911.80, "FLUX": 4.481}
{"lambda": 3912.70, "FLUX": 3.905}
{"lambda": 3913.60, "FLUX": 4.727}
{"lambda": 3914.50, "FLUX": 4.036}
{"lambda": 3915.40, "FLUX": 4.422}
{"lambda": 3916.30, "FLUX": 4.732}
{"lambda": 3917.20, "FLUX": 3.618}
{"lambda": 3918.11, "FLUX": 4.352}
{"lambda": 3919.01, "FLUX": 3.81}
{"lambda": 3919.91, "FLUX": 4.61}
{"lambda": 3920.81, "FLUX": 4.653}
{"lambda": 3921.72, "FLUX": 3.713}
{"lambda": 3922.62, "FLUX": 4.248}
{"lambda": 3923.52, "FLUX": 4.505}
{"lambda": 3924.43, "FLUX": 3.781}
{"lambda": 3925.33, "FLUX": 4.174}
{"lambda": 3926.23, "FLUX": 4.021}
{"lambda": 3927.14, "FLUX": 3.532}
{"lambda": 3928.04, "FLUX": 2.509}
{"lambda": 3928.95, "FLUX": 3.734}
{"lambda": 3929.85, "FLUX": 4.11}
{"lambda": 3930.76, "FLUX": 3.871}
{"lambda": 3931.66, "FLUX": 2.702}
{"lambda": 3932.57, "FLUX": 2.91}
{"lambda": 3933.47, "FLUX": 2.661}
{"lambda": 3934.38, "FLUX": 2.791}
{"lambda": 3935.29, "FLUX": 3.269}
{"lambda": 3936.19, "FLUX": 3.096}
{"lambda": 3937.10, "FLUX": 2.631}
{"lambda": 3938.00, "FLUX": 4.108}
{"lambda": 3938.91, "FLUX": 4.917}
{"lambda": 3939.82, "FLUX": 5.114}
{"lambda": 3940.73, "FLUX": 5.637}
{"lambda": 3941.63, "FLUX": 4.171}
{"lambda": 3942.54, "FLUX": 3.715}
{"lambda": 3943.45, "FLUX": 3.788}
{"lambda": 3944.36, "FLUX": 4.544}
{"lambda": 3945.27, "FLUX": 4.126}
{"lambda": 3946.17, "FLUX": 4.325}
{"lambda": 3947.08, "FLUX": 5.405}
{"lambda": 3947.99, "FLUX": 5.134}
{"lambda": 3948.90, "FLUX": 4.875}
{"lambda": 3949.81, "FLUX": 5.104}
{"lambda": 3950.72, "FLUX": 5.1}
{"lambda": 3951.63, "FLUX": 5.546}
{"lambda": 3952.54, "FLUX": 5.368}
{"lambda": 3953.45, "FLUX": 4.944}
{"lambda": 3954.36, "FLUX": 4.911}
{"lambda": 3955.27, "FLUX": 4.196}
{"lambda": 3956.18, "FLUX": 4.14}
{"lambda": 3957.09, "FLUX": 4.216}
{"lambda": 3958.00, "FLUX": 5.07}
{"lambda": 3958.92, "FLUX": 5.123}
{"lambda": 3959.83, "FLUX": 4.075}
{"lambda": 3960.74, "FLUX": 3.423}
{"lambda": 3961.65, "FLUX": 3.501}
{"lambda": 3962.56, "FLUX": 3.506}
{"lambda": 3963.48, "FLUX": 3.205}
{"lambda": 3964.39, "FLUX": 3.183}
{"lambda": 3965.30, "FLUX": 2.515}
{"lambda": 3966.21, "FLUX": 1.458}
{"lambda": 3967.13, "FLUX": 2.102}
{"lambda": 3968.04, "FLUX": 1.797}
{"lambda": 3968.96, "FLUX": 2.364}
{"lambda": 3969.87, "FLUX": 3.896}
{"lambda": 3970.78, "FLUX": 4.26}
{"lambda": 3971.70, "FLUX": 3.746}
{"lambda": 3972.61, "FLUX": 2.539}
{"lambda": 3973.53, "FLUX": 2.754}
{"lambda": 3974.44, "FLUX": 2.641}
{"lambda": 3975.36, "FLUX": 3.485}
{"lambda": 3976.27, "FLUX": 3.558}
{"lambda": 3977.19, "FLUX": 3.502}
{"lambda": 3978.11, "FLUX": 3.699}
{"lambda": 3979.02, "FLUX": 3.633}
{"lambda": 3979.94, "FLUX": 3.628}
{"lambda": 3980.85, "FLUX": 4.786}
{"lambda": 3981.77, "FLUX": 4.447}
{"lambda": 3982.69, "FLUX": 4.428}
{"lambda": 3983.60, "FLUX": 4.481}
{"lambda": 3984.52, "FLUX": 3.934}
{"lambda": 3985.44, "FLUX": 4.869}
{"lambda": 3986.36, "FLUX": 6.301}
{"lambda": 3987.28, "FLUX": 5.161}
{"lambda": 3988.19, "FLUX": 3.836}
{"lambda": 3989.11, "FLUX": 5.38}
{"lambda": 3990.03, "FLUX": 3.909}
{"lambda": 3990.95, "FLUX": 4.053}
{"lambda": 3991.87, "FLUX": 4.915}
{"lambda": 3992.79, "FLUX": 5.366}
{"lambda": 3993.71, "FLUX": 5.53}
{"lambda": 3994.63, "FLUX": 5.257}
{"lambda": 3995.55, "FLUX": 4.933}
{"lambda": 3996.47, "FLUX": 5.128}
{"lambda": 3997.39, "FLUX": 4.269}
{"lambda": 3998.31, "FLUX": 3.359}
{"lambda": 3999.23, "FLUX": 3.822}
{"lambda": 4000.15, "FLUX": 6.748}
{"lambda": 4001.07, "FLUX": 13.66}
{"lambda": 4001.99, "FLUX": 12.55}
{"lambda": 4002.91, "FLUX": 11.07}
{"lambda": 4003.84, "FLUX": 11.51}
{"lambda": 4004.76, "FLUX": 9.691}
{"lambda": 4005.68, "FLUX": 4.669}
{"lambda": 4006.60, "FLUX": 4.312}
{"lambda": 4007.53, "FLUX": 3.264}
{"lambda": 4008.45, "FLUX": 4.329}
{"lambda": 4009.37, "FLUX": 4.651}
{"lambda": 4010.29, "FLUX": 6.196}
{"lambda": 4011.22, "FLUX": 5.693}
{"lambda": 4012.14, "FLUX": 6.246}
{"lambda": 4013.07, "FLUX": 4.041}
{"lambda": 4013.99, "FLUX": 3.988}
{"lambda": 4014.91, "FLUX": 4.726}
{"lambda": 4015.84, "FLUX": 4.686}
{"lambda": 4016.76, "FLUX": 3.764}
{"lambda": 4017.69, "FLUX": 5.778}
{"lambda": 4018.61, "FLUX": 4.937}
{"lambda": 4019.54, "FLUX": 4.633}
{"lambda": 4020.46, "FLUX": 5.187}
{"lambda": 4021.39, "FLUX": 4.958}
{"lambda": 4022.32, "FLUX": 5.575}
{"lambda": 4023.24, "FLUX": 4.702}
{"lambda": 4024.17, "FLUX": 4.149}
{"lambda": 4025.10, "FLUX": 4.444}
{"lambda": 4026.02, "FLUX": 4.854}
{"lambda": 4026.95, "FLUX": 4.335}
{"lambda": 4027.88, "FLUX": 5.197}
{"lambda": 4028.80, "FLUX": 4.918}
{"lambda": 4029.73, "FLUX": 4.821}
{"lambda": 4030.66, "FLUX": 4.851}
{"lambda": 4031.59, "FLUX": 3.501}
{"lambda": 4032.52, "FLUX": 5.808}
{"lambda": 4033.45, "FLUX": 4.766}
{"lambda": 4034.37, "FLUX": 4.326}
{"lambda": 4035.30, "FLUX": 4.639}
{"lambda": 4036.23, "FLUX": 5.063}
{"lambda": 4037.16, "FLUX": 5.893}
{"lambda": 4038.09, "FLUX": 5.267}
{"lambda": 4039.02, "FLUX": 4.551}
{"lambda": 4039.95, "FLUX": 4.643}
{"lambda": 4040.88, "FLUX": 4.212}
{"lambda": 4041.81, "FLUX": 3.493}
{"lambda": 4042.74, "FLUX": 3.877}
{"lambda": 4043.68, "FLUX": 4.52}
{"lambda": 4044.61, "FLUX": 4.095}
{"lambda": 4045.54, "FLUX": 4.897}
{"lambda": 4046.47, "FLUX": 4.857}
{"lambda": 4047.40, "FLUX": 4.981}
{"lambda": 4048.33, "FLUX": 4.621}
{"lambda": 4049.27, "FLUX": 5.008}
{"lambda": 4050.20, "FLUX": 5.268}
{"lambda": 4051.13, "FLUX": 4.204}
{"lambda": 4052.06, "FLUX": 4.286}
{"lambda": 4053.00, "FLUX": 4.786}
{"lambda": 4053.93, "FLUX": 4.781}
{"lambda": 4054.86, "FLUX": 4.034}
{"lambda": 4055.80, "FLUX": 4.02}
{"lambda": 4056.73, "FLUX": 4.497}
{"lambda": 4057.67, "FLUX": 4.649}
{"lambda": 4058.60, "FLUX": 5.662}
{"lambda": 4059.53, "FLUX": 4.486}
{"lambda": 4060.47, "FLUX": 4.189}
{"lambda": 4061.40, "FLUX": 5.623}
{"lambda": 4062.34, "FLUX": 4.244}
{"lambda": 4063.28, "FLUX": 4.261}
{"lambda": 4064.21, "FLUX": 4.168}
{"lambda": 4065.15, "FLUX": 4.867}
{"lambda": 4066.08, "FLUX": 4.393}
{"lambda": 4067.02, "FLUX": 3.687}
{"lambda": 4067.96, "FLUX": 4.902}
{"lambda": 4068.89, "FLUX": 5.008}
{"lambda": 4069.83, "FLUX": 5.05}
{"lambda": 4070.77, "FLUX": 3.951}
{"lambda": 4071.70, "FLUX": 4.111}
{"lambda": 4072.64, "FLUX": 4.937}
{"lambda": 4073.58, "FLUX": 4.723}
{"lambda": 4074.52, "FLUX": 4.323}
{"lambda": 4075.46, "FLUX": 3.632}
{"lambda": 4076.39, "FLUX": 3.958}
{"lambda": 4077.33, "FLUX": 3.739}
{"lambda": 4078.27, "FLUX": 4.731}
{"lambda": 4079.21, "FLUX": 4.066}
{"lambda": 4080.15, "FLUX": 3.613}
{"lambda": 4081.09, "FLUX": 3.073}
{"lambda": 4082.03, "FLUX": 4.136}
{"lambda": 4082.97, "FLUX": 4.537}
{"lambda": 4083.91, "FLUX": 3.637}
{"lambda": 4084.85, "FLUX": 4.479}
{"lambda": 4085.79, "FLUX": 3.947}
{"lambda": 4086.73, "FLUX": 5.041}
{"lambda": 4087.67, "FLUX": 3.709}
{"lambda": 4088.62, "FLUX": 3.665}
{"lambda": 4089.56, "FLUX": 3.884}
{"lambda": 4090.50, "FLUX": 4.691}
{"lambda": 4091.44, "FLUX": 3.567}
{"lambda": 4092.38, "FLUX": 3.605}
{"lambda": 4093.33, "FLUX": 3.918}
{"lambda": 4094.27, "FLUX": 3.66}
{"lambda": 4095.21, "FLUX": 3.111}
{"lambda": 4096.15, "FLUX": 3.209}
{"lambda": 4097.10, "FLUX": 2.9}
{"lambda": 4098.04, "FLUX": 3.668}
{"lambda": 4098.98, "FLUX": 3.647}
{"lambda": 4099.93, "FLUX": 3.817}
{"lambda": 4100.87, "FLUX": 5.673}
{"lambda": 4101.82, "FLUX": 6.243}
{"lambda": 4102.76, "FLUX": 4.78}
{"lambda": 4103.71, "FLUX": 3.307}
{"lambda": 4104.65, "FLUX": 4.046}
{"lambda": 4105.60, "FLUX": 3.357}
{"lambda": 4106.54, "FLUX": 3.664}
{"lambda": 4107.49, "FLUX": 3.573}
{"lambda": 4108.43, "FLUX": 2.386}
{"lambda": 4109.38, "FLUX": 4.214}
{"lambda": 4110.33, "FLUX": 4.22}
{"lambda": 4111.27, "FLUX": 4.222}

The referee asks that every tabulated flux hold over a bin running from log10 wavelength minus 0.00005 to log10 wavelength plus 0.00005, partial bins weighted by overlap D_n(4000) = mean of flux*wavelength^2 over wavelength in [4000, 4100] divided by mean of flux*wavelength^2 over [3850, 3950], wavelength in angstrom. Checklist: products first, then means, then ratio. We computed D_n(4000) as 1.27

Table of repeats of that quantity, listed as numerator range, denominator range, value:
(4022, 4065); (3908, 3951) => 1.19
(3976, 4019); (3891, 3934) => 1.43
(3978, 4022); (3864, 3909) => 1.47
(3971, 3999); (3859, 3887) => 1.11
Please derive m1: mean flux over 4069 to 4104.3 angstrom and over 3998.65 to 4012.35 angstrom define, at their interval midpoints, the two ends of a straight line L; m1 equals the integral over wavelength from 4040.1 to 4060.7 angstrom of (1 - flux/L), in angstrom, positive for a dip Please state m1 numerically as 3.5 angstrom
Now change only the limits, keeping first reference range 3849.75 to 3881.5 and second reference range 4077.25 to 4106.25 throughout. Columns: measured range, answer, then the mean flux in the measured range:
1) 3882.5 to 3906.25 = 3.6 angstrom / 3.61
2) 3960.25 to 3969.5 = 3.2 angstrom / 2.72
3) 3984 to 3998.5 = -2.4 angstrom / 4.79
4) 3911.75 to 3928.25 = 0.4 angstrom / 4.11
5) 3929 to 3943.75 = 1.7 angstrom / 3.72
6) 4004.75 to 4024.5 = -4.0 angstrom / 4.91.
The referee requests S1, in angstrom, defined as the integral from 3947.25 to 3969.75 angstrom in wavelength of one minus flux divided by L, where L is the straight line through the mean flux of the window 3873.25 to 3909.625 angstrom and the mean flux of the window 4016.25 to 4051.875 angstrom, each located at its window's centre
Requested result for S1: 1.4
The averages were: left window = 3.82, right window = 4.72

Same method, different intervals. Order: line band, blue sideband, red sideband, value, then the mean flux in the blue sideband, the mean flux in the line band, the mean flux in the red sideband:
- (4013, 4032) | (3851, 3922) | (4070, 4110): -3.1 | 4.11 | 4.69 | 3.98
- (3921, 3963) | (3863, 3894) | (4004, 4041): 2.4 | 3.92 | 4.14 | 4.97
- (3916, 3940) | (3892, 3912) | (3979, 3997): 2.8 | 4.06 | 3.76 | 4.72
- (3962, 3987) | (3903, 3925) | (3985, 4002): 8.3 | 4.32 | 3.52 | 5.56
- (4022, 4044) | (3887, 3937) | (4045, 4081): -1.6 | 3.88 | 4.68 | 4.49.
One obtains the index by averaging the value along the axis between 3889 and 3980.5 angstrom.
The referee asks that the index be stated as 3.91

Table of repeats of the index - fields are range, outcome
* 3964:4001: 4.1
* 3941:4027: 4.73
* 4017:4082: 4.58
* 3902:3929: 4.2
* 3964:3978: 2.94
